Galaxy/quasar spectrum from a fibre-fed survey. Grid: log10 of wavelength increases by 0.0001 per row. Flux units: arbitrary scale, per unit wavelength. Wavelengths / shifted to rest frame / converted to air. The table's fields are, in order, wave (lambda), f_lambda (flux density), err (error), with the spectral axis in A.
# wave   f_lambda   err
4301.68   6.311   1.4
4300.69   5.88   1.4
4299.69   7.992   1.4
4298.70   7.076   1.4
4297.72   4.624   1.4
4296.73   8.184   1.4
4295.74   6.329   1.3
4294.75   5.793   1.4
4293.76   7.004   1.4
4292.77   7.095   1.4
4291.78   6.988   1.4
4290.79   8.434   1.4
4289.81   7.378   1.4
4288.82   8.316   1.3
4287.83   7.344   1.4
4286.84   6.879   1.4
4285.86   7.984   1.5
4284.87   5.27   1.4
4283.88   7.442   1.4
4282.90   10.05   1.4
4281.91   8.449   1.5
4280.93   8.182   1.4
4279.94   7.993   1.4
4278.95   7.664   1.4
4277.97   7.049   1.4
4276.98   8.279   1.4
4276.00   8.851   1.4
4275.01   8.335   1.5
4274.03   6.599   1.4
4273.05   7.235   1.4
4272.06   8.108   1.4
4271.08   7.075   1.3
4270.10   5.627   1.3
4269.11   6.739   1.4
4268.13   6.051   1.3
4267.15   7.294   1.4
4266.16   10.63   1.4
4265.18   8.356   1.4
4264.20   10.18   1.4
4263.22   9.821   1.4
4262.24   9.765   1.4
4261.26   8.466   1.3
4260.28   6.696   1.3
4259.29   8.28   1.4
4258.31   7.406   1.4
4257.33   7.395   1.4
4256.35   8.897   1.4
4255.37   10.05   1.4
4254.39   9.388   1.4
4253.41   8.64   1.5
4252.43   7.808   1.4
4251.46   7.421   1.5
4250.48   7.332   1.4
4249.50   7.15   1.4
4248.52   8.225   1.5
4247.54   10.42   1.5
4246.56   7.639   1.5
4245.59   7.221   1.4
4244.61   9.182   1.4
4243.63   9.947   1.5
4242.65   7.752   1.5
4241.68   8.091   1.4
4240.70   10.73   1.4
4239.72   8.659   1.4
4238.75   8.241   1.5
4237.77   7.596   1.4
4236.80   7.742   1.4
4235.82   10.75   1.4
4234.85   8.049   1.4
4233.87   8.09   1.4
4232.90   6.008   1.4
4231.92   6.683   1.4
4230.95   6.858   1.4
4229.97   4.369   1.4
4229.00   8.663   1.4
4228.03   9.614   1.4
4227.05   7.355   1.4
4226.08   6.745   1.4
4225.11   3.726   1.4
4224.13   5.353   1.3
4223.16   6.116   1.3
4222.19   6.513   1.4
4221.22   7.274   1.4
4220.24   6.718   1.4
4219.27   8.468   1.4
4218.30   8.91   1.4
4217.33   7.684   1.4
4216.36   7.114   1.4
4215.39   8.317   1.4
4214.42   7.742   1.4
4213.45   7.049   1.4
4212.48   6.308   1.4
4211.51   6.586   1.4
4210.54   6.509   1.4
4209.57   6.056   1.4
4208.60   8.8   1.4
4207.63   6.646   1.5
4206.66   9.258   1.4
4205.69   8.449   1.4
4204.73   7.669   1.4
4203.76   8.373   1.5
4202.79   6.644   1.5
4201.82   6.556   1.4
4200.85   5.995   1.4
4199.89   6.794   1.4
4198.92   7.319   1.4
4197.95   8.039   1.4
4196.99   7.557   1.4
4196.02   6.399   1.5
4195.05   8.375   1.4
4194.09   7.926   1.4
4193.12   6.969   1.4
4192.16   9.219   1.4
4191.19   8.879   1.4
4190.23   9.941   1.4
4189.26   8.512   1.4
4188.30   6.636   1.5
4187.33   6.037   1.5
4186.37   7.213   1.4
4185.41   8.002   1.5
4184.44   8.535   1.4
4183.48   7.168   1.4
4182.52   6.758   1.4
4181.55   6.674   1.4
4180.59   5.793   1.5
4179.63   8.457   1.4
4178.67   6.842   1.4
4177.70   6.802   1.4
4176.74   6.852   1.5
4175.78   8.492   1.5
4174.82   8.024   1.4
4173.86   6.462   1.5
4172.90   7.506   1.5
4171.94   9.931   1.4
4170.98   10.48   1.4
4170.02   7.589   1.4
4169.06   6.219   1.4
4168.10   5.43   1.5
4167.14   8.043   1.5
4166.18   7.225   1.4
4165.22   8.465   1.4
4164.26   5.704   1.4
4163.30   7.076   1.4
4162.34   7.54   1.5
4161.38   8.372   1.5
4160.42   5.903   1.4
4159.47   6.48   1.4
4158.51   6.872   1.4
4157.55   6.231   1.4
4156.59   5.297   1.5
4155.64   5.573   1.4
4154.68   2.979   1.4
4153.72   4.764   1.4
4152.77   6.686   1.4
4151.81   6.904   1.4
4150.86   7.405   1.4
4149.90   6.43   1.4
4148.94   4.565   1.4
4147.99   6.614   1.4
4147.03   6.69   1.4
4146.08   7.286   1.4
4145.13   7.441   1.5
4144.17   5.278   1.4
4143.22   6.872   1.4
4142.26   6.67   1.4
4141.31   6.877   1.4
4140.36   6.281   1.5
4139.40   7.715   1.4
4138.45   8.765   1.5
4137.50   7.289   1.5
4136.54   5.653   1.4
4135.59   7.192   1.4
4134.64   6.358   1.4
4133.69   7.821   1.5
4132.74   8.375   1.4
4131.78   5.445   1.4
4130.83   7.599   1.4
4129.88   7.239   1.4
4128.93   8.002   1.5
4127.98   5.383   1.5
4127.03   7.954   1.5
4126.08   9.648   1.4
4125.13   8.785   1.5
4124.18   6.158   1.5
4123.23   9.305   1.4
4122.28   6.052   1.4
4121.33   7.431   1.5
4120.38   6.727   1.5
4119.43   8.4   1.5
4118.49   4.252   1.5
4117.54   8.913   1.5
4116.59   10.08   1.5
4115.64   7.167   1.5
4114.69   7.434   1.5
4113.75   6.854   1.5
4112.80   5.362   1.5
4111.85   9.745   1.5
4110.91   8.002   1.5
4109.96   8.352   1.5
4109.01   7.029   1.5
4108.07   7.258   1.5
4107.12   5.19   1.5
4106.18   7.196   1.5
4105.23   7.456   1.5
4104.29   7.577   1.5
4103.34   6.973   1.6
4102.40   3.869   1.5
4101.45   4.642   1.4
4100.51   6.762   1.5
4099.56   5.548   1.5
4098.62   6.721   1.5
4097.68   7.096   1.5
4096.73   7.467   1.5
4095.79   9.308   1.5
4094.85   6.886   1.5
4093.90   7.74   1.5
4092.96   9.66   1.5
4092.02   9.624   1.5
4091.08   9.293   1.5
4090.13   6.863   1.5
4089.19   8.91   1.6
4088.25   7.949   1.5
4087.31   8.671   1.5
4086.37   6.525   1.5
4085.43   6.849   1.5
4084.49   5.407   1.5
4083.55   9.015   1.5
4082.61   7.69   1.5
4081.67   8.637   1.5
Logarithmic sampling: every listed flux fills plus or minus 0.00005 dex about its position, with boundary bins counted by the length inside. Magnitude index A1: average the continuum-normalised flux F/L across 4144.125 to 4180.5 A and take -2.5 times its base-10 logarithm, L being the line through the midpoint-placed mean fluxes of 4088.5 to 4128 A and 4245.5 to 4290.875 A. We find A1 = 0.11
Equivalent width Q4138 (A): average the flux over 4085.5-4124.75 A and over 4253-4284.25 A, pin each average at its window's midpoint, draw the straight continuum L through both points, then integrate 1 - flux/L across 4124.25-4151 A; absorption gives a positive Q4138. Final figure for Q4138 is 1.7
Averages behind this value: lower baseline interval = 7.37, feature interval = 7.04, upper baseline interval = 8.16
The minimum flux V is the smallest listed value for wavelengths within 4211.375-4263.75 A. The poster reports 3.726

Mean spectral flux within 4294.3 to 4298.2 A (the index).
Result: 6.24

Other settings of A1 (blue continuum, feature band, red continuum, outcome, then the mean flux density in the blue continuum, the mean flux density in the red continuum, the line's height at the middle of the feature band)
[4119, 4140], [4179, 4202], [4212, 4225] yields -0.05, 7.41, 7.1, 7.19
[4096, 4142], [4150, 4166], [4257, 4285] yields 0.15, 7.17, 7.94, 7.36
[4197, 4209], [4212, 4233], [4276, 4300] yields 0.08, 7.54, 7.43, 7.51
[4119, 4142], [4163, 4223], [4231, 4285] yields 0.04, 7.34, 8.14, 7.73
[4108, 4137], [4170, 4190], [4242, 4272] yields 0.02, 7.42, 8.23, 7.77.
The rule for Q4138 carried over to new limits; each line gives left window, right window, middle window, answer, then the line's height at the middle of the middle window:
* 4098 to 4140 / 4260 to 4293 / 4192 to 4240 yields 1.5 A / 7.59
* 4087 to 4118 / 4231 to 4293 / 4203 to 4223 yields 1.0 A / 7.88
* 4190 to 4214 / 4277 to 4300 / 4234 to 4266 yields -4.8 A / 7.44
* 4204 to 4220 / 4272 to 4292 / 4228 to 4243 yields -0.6 A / 7.65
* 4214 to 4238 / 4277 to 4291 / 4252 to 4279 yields -1.8 A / 7.6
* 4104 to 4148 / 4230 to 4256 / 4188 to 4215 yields 1.1 A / 7.89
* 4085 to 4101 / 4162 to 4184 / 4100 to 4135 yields 1.9 A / 7.64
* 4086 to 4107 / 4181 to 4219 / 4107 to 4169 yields 3.8 A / 7.43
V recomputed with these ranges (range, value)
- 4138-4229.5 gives 2.979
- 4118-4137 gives 4.252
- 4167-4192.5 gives 5.43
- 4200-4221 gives 5.995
